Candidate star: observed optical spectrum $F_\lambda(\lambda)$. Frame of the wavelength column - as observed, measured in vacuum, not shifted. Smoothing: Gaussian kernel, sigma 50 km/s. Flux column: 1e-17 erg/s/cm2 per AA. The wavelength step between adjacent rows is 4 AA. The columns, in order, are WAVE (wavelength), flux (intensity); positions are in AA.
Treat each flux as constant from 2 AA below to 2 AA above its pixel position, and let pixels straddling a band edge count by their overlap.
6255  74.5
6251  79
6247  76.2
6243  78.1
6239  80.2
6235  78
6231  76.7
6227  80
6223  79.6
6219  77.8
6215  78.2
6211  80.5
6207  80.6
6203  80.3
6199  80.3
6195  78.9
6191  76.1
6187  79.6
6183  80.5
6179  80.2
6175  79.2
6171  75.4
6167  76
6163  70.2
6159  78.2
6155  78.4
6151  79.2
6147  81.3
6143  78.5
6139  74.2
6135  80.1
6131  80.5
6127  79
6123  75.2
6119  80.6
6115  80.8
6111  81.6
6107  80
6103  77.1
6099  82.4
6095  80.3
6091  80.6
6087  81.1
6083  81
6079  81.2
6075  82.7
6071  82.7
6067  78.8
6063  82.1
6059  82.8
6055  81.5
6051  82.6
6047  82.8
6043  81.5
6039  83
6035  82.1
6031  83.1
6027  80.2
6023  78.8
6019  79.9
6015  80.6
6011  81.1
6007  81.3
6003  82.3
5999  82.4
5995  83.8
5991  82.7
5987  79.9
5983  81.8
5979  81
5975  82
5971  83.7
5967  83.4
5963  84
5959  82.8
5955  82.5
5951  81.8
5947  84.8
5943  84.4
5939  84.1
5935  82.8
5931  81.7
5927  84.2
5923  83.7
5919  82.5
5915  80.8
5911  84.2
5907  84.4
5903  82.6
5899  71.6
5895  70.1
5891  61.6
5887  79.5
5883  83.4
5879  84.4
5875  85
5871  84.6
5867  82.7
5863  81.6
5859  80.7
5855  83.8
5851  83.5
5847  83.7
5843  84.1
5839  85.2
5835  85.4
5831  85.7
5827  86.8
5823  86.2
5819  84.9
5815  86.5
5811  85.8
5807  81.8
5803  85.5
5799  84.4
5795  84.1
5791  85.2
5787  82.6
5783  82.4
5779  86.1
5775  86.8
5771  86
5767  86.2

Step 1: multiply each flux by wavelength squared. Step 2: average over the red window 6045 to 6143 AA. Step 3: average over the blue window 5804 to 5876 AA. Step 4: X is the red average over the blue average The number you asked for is 1.0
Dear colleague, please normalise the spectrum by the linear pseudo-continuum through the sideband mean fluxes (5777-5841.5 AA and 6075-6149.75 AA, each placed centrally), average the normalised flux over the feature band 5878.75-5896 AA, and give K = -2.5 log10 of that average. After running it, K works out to 0.11 mag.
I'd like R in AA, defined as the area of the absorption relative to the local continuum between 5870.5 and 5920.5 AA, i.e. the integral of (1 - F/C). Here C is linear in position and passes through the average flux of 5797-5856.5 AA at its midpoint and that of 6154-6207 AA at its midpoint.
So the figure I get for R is 2.48 AA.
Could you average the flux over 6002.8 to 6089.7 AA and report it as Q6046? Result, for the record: 81.5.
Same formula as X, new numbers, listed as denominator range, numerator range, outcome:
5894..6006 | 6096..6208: 1.02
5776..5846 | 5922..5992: 1.03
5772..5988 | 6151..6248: 1.05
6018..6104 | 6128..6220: 1.00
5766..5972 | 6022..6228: 1.05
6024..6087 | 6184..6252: 1.02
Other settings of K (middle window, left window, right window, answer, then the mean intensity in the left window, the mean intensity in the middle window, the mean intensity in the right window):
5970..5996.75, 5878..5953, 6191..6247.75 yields -0.024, 80.6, 82.1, 78.9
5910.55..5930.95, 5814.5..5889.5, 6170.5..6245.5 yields 0.001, 83.9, 82.9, 79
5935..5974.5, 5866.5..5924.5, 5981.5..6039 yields -0.035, 80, 83.4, 81.5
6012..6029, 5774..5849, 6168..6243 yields 0.024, 84.9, 79.9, 78.9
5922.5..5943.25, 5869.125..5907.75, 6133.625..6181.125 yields -0.068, 78.5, 83.4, 77.5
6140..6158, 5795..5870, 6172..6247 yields 0.012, 84.3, 79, 79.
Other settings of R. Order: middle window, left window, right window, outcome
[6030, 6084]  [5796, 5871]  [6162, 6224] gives -0.9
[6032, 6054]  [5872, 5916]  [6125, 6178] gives -1.2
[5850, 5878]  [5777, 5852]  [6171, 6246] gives 0.3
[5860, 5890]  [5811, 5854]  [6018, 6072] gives 0.8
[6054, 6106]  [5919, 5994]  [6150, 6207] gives -0.6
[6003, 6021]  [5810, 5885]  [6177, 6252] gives 0.2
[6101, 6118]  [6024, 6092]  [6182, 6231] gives 0.2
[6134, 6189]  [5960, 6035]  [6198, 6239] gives 1.4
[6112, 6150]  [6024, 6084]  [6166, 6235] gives 0.6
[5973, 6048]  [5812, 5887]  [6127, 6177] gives -0.8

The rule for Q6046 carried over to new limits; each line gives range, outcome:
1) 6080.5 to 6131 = 80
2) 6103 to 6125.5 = 79.4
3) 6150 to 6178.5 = 76.8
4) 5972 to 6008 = 82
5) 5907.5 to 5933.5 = 82.9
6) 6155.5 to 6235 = 78.3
